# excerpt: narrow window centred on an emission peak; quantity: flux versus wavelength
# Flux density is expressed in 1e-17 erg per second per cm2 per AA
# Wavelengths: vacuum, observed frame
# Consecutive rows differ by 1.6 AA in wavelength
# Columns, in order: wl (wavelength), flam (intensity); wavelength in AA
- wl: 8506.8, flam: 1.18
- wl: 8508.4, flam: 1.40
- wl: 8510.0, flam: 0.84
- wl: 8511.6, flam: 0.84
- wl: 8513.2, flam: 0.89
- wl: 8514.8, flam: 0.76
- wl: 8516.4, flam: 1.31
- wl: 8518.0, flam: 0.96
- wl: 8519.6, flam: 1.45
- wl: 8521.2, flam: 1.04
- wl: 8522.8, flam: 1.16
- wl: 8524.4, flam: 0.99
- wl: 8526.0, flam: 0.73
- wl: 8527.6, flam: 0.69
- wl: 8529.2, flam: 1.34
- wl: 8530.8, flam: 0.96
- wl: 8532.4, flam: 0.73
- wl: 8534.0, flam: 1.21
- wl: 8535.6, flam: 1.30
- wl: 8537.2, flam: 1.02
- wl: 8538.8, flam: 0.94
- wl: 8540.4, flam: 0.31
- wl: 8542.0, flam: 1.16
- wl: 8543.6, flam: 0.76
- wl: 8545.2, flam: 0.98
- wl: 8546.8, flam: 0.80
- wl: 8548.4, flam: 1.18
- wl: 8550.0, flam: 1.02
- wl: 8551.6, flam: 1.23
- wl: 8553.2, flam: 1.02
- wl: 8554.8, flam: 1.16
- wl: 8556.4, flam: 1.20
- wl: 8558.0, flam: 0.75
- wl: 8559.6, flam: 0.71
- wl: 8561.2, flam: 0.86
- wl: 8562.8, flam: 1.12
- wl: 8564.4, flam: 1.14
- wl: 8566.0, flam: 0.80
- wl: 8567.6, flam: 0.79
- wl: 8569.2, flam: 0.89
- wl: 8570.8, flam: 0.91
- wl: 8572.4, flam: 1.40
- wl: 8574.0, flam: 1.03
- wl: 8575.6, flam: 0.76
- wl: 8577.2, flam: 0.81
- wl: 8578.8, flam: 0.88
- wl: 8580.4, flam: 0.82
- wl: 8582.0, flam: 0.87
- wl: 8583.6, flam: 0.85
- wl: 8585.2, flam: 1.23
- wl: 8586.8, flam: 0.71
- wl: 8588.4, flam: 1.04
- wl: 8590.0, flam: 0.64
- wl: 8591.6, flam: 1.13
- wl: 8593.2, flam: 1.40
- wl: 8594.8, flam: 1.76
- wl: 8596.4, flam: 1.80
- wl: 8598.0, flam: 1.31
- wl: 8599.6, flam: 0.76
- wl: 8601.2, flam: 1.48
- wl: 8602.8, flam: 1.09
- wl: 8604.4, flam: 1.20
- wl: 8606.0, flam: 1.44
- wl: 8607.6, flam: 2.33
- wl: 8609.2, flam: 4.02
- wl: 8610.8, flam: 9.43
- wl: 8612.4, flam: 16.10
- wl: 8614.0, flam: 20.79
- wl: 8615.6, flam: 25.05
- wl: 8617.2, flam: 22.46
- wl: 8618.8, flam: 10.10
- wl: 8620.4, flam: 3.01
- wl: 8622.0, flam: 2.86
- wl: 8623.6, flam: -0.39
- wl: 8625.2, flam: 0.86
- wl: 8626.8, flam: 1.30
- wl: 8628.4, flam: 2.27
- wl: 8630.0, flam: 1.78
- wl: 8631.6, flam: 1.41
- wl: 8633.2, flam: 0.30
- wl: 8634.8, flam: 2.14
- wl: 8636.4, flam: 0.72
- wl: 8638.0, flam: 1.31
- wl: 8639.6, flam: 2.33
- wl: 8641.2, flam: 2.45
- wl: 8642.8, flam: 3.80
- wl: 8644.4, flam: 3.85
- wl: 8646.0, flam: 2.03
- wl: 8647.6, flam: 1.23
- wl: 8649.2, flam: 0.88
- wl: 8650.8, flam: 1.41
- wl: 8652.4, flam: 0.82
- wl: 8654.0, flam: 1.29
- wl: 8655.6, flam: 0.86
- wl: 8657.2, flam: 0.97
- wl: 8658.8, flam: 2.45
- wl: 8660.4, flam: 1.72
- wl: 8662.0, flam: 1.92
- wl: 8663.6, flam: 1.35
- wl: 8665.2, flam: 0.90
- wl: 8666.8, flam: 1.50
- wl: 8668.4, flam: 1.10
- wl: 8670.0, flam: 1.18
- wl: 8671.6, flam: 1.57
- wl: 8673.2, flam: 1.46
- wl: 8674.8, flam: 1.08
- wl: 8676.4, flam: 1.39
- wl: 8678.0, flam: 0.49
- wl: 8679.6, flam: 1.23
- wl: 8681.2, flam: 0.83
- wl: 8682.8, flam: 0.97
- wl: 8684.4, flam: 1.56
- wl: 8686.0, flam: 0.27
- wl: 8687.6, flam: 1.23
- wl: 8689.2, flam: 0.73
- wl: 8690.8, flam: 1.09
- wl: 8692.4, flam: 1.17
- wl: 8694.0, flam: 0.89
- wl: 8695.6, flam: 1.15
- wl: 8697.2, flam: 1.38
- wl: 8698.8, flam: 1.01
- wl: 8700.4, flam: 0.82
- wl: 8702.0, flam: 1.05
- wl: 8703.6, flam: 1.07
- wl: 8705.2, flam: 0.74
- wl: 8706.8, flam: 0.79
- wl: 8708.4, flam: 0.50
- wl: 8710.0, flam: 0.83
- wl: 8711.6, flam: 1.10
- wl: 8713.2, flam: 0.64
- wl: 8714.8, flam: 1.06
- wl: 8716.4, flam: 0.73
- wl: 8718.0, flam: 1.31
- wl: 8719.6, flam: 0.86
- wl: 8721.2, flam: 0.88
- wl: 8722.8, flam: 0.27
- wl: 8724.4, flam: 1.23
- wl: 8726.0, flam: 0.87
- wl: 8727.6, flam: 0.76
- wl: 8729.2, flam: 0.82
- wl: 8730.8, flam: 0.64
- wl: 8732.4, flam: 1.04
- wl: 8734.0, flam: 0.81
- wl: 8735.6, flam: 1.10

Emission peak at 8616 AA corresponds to H-alpha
